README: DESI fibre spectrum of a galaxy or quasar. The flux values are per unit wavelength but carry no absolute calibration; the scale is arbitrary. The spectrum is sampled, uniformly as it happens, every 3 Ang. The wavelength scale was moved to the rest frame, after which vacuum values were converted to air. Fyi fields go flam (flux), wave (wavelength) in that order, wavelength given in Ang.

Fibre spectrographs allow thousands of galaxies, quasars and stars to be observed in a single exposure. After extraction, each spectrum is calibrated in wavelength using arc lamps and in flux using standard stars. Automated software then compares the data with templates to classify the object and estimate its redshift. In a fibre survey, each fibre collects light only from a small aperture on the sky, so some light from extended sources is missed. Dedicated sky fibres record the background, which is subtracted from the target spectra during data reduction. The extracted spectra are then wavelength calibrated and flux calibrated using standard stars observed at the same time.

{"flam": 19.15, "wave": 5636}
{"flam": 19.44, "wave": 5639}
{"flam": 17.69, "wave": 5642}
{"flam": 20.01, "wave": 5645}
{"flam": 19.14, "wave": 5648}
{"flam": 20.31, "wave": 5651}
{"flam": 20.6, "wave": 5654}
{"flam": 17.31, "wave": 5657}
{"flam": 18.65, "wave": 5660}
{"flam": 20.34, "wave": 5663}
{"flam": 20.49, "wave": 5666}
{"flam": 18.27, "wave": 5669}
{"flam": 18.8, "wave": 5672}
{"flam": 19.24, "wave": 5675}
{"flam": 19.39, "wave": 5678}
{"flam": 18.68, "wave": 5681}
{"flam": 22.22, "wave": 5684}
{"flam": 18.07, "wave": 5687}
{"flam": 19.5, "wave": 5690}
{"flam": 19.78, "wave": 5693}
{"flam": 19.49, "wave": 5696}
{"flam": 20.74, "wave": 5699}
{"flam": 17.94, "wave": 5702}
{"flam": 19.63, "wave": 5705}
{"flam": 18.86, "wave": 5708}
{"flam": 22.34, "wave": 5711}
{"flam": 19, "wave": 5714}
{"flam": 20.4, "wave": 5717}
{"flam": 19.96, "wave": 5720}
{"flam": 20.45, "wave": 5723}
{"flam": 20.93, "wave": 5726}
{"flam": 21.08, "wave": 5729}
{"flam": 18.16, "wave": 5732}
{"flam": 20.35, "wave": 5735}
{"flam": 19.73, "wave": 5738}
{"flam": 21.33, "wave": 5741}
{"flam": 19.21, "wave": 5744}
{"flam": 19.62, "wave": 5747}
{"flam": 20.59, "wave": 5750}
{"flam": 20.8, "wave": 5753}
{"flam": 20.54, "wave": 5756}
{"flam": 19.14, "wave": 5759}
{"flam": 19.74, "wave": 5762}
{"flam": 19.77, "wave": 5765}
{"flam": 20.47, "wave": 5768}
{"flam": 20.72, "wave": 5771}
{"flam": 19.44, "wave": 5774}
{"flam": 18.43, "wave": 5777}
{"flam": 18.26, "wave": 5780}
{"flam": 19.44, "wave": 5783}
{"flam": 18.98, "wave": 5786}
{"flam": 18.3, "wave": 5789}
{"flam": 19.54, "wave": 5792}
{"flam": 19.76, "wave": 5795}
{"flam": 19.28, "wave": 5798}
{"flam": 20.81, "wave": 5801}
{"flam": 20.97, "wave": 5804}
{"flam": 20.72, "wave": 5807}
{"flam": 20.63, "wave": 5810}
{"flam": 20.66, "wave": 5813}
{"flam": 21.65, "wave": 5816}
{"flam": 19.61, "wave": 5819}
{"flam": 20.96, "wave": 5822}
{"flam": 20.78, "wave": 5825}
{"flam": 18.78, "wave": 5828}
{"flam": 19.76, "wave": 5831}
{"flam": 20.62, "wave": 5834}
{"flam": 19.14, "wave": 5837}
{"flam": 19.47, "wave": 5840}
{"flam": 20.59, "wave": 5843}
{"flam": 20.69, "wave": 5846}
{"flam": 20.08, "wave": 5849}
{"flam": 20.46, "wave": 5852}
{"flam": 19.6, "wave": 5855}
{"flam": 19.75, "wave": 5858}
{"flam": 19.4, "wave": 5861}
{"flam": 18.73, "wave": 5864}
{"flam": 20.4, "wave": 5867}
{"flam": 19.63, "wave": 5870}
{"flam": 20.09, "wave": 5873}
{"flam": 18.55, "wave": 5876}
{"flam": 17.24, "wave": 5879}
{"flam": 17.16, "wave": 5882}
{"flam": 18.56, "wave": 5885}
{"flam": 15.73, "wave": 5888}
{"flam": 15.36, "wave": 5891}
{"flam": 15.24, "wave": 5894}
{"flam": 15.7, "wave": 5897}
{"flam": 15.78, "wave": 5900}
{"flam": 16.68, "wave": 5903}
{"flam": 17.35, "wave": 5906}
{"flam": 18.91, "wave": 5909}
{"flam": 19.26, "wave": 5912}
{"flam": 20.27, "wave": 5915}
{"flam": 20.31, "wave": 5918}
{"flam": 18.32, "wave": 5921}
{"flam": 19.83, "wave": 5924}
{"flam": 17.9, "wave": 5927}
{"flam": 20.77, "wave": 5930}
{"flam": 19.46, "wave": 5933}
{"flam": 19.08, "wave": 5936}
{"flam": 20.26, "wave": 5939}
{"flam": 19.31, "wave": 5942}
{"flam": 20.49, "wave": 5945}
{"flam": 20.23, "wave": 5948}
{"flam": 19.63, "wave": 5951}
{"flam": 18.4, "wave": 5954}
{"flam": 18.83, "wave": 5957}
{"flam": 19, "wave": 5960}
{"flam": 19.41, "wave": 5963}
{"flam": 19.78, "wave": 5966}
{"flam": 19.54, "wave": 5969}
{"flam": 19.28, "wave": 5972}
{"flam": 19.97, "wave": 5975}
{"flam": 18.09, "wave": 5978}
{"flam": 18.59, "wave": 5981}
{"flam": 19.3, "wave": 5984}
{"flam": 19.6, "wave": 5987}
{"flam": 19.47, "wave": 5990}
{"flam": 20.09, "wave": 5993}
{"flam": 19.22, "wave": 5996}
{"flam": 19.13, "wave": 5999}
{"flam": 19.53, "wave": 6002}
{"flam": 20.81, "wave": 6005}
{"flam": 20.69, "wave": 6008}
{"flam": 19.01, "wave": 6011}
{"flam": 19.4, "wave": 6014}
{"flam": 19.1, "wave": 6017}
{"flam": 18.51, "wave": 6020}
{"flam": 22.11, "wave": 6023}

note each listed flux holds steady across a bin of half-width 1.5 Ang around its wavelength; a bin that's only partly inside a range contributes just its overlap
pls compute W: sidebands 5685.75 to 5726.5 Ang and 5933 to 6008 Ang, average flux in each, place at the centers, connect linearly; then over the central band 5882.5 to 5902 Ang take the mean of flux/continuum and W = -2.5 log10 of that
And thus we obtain 0.21 mag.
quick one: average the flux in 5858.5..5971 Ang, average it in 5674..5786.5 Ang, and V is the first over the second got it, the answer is 0.94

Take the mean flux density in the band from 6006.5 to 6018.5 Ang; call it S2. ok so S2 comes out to 19.6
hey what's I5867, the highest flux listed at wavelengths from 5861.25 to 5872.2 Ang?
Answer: 20.4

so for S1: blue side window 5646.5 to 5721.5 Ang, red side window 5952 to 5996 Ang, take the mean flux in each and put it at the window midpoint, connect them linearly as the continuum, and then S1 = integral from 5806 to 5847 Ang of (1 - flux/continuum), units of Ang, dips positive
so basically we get -1.8 Ang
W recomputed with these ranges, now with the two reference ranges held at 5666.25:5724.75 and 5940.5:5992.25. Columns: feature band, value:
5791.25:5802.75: -0.02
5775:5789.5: 0.05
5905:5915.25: 0.03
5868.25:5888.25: 0.07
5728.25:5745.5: -0.02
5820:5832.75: -0.03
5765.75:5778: -0.01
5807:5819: -0.07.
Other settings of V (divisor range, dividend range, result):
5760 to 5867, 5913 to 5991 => 0.98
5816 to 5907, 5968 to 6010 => 1.04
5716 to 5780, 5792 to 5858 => 1.01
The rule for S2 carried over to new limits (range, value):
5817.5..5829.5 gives 20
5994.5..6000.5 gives 19.2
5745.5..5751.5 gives 20.1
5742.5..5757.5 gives 20.2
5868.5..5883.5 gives 18.5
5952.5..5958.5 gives 18.6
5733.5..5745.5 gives 20.2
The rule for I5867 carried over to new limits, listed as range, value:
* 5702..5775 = 22.34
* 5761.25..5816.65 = 21.65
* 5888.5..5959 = 20.77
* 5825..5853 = 20.78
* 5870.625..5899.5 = 20.09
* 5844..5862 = 20.69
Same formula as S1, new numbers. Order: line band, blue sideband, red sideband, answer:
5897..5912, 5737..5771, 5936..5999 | 1.8 Ang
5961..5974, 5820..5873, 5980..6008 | 0.1 Ang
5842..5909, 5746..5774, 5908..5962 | 4.7 Ang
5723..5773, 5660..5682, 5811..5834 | -0.8 Ang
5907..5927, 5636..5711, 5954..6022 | 0.1 Ang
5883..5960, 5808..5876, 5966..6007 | 4.9 Ang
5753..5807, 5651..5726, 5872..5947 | -1.7 Ang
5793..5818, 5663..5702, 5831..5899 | -2.0 Ang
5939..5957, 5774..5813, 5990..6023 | 0.0 Ang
